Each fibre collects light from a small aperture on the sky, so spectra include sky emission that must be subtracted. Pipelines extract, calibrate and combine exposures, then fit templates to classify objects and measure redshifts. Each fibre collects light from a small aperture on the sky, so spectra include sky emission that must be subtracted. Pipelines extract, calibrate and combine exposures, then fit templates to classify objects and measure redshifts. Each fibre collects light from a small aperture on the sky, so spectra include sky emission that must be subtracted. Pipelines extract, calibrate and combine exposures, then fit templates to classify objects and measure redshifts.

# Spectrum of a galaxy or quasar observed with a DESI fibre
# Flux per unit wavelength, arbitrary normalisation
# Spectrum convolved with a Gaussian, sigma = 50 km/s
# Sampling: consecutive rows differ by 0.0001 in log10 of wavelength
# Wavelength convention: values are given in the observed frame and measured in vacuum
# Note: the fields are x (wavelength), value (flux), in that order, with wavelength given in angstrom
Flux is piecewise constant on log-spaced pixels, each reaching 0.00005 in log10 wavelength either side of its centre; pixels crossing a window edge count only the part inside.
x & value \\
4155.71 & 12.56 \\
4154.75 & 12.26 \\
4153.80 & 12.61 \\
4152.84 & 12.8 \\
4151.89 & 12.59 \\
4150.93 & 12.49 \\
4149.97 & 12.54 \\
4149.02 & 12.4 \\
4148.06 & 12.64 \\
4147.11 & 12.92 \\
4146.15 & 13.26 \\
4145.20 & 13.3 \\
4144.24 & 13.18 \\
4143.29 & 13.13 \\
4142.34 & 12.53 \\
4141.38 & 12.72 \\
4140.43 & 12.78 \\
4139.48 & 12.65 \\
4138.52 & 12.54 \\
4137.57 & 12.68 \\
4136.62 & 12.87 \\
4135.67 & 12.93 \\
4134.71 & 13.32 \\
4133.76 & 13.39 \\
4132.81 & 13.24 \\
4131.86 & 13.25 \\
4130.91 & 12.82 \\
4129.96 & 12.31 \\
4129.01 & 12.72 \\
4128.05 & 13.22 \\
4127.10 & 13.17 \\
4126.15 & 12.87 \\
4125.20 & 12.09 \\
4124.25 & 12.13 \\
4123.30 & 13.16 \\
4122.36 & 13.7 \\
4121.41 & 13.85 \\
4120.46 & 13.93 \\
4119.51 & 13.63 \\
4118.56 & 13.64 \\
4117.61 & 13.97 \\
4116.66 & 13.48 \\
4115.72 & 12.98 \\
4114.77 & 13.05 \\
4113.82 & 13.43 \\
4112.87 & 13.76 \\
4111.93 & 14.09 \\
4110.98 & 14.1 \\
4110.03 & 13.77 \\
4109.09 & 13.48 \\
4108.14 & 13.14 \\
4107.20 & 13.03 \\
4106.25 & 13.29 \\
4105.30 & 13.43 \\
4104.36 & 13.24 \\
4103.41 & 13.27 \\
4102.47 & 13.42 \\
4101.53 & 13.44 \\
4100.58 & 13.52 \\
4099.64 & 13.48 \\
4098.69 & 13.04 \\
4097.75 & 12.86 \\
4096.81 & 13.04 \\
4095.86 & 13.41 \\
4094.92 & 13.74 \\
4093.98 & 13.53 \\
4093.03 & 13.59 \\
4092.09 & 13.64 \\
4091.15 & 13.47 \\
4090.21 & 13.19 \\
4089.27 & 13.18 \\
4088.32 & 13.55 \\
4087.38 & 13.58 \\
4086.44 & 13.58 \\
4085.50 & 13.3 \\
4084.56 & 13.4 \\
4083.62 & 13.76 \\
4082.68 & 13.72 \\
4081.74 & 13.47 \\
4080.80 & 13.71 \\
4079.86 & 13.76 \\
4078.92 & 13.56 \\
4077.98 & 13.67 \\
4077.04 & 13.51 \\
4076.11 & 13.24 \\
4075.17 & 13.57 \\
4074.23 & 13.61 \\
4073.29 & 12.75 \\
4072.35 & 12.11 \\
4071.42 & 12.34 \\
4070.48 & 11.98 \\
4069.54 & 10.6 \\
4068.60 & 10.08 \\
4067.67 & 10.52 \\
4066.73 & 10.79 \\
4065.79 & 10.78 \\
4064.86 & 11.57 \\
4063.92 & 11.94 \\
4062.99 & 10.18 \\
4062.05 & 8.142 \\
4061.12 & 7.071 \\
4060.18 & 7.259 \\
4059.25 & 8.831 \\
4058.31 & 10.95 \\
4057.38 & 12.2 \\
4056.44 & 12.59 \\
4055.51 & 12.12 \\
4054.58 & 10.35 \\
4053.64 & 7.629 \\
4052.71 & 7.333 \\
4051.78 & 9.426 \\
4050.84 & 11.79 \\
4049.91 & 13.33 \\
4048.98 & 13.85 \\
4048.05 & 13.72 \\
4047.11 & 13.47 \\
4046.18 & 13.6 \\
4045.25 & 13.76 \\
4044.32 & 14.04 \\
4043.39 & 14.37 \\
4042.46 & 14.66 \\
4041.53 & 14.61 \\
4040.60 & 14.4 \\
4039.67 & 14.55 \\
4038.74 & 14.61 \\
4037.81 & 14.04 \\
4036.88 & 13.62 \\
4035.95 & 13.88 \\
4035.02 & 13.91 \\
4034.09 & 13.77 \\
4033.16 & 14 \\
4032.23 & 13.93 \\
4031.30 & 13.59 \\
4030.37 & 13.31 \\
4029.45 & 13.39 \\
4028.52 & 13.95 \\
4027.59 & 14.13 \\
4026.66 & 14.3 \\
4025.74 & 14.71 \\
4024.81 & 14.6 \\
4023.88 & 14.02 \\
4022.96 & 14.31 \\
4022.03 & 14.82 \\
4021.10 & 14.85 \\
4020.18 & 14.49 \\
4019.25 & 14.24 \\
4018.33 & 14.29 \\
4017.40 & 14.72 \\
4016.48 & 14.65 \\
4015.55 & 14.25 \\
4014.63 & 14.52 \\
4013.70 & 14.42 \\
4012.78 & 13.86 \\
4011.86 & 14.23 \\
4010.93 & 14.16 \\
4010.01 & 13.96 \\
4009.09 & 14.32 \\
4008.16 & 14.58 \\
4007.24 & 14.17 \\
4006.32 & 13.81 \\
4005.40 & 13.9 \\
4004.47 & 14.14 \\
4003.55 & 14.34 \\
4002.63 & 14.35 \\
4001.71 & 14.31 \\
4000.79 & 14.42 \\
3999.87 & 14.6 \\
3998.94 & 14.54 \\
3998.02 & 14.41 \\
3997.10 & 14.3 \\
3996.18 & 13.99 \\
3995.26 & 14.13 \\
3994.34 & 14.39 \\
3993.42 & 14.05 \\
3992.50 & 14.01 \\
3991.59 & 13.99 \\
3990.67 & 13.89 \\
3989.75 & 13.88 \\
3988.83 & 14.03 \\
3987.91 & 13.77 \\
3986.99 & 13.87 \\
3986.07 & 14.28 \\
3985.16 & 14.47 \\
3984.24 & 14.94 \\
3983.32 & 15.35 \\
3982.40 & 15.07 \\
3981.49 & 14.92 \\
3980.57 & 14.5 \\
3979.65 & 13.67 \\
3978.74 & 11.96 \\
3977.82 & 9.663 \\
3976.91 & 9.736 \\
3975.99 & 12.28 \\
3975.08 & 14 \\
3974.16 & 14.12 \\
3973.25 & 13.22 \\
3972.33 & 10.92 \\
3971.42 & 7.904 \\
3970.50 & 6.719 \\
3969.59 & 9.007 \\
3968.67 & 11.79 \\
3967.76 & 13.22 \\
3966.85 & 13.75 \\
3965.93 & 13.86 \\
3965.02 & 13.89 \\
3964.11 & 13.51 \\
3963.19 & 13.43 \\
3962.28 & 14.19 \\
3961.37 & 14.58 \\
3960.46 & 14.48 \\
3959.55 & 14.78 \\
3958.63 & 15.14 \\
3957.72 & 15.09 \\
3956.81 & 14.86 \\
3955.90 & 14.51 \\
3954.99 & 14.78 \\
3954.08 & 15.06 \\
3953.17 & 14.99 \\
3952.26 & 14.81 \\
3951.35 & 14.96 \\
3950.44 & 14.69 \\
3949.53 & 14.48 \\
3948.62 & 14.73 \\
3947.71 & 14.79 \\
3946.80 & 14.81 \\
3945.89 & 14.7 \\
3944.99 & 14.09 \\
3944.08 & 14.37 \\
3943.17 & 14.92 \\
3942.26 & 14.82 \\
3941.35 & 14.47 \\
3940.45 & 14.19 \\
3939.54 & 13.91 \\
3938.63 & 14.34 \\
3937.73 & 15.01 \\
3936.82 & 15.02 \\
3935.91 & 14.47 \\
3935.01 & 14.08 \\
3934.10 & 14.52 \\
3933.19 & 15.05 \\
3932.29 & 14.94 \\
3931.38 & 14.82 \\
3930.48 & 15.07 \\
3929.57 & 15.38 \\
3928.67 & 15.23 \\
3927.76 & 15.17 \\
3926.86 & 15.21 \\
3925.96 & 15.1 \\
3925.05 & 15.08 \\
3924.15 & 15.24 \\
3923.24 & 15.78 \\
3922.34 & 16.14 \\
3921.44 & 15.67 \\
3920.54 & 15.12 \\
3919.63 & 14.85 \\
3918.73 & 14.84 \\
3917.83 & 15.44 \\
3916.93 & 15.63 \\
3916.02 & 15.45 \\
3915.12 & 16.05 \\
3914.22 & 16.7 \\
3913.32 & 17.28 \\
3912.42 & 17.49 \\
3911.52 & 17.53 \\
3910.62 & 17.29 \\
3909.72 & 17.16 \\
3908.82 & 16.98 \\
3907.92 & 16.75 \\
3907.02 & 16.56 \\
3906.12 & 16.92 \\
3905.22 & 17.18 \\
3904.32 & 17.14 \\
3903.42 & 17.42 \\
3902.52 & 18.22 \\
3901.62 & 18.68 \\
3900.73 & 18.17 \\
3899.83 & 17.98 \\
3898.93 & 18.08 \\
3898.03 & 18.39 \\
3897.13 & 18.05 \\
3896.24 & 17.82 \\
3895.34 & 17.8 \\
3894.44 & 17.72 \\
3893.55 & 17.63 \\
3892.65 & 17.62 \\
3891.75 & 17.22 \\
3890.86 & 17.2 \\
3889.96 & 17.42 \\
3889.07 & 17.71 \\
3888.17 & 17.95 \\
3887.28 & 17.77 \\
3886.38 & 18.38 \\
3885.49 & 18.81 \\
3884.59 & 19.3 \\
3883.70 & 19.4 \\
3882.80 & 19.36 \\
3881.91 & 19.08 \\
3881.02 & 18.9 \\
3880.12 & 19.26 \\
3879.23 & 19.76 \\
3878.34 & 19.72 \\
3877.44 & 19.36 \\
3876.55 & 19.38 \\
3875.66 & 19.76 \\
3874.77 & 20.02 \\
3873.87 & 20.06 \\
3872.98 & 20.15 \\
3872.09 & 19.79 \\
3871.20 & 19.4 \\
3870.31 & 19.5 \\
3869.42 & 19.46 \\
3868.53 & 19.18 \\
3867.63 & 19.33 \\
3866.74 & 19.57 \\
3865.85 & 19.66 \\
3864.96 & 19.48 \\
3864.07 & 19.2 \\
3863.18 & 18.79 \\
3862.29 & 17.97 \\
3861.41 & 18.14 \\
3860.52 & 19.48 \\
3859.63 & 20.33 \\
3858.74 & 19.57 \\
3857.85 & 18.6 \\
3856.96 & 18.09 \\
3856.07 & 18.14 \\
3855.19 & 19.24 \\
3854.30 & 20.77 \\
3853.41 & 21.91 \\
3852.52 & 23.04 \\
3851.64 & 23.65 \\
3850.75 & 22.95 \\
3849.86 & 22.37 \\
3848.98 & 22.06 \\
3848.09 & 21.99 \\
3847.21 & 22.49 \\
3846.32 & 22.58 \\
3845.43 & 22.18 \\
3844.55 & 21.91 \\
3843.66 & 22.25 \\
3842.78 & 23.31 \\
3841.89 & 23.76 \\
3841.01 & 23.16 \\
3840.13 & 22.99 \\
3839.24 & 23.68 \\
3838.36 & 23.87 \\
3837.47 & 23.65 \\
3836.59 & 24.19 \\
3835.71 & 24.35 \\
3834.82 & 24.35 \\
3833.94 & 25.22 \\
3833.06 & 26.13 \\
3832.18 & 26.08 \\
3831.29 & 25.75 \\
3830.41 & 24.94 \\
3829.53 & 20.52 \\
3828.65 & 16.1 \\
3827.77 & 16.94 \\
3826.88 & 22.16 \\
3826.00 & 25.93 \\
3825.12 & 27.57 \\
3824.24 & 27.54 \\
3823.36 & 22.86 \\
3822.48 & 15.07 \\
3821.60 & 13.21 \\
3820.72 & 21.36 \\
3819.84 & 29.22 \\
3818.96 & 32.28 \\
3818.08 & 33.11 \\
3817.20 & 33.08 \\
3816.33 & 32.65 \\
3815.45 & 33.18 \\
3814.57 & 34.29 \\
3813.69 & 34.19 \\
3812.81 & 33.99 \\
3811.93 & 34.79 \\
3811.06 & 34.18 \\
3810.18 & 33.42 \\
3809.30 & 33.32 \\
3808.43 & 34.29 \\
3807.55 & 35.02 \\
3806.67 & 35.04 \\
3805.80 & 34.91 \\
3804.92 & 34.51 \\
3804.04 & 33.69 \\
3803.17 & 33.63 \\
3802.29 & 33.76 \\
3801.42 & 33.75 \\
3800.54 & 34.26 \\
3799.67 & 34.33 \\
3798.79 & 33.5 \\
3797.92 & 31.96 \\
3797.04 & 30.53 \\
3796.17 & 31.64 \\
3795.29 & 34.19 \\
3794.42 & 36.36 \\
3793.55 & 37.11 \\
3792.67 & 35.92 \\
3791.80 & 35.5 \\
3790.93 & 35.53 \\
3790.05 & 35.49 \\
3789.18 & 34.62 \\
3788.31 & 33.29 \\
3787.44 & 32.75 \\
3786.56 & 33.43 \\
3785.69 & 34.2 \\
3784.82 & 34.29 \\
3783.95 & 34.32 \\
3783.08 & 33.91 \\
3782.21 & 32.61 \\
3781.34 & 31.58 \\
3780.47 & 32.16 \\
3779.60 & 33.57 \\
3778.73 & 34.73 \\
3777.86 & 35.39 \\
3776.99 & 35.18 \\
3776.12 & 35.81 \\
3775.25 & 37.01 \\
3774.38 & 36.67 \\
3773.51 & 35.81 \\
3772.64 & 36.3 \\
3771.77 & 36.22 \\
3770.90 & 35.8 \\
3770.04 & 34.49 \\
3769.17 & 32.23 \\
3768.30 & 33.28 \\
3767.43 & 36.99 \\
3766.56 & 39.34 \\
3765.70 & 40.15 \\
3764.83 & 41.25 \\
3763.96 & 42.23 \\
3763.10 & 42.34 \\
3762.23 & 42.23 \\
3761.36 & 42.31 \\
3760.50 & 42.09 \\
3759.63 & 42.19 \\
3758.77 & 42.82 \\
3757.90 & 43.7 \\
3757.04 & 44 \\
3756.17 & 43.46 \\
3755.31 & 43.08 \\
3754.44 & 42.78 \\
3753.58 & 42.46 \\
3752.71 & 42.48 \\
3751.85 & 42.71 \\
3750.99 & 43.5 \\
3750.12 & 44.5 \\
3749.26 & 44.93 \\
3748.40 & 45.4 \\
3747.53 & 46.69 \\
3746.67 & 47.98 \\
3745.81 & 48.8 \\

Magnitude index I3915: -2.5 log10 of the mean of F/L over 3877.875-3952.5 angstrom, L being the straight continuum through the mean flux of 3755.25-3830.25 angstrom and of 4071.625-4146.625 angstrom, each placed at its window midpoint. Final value 0.49 mag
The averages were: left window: 33.7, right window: 13.3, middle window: 16.4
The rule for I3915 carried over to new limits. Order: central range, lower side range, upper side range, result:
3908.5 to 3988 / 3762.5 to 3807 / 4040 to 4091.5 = 0.448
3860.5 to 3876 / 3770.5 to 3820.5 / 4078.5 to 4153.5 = 0.450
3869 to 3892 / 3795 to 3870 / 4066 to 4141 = 0.224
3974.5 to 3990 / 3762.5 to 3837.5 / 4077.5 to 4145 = 0.475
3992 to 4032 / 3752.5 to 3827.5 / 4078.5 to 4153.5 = 0.368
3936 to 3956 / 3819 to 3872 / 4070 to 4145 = 0.251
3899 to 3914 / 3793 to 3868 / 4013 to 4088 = 0.228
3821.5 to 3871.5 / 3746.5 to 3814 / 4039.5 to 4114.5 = 0.414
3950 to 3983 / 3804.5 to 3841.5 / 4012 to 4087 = 0.344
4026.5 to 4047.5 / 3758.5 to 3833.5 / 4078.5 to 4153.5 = 0.277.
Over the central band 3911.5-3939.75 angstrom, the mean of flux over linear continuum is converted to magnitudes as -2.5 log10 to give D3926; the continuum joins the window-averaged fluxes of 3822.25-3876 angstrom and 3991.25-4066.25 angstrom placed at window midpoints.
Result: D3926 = 0.176 mag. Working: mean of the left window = 21.5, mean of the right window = 13.3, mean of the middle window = 15.3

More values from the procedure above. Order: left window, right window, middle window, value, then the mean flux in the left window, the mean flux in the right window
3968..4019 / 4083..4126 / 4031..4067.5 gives 0.11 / 13.6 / 13.4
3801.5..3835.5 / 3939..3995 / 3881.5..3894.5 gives 0.19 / 28.7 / 13.7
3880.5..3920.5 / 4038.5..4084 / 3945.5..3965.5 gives 0.07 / 17.5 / 12.1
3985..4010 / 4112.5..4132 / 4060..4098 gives 0.09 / 14.2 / 13.2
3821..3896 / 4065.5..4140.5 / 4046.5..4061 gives 0.32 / 20.6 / 13.1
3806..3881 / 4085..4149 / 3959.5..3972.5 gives 0.46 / 23.6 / 13.2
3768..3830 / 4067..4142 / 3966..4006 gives 0.46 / 32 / 13.1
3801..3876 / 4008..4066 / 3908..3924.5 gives 0.23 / 24.5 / 13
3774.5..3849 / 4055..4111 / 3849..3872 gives 0.31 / 29.6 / 12.5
